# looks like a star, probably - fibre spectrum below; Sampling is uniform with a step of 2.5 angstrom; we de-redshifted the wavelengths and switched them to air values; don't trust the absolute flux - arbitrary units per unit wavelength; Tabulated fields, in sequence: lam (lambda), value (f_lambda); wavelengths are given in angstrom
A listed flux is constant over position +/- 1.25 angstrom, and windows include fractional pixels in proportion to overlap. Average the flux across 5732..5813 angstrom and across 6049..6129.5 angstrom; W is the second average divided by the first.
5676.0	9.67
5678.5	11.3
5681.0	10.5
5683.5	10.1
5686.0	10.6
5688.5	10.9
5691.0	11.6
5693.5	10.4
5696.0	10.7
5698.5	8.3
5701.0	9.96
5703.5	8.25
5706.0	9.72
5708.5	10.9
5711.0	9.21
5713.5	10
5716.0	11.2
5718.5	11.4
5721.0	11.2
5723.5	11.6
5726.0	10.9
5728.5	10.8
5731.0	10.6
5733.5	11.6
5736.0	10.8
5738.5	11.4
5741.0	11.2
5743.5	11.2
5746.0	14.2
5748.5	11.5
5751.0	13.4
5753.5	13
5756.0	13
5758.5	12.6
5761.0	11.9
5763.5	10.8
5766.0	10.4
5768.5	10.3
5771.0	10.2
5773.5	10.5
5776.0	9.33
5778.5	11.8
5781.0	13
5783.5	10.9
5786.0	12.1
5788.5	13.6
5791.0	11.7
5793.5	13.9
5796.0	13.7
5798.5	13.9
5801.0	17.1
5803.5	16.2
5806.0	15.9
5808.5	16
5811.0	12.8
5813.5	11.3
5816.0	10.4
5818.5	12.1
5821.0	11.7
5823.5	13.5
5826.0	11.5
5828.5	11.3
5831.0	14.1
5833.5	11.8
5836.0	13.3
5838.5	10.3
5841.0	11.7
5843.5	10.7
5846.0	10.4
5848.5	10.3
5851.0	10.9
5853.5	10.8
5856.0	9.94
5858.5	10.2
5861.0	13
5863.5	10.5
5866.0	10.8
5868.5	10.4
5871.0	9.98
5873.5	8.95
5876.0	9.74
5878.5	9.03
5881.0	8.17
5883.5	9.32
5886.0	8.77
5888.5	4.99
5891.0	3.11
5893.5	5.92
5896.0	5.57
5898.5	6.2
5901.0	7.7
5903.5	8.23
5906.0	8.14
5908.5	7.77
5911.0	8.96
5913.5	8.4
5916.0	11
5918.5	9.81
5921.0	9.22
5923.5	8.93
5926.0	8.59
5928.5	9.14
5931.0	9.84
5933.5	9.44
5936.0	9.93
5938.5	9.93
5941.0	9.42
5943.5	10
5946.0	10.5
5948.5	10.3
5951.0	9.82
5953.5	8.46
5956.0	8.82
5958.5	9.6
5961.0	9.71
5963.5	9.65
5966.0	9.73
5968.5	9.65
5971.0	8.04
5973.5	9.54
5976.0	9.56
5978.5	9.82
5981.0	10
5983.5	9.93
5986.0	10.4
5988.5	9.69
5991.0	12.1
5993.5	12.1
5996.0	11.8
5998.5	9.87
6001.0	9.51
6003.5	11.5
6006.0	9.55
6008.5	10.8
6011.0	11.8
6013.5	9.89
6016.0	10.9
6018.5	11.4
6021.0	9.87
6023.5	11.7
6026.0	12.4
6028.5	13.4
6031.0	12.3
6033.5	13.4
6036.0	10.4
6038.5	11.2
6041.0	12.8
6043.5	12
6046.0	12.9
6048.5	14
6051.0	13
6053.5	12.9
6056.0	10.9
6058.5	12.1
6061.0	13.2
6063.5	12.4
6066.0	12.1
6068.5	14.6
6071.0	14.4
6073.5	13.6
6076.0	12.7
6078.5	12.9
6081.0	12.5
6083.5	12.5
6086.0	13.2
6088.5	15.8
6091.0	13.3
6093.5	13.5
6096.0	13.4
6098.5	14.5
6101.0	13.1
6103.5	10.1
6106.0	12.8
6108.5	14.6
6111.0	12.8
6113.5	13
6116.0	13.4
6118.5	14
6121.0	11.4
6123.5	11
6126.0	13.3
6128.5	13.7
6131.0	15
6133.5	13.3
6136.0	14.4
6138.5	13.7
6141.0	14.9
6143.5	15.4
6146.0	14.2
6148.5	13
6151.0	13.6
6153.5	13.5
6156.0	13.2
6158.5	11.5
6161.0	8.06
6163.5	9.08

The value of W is 1.04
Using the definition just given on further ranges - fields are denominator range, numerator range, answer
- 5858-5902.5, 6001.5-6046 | 1.36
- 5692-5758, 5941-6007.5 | 0.90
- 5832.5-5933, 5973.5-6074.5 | 1.26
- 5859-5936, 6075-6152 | 1.54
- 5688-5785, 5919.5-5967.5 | 0.86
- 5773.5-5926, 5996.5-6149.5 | 1.19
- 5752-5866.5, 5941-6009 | 0.83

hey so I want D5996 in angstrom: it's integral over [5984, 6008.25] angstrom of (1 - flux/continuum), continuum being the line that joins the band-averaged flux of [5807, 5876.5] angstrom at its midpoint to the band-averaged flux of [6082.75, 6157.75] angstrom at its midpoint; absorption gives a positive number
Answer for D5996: 3.5 angstrom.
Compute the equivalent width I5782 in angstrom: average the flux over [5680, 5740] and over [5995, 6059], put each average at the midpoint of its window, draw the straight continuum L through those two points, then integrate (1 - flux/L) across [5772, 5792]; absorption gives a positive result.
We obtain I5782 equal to -1.5 angstrom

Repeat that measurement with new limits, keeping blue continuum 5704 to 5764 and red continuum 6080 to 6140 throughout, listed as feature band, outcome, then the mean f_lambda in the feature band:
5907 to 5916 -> 2.60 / 8.73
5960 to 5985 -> 5.99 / 9.57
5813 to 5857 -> 1.61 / 11.5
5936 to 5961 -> 5.61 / 9.67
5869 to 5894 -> 8.64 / 7.93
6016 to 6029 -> 1.27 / 11.6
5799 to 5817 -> -3.87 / 14.3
